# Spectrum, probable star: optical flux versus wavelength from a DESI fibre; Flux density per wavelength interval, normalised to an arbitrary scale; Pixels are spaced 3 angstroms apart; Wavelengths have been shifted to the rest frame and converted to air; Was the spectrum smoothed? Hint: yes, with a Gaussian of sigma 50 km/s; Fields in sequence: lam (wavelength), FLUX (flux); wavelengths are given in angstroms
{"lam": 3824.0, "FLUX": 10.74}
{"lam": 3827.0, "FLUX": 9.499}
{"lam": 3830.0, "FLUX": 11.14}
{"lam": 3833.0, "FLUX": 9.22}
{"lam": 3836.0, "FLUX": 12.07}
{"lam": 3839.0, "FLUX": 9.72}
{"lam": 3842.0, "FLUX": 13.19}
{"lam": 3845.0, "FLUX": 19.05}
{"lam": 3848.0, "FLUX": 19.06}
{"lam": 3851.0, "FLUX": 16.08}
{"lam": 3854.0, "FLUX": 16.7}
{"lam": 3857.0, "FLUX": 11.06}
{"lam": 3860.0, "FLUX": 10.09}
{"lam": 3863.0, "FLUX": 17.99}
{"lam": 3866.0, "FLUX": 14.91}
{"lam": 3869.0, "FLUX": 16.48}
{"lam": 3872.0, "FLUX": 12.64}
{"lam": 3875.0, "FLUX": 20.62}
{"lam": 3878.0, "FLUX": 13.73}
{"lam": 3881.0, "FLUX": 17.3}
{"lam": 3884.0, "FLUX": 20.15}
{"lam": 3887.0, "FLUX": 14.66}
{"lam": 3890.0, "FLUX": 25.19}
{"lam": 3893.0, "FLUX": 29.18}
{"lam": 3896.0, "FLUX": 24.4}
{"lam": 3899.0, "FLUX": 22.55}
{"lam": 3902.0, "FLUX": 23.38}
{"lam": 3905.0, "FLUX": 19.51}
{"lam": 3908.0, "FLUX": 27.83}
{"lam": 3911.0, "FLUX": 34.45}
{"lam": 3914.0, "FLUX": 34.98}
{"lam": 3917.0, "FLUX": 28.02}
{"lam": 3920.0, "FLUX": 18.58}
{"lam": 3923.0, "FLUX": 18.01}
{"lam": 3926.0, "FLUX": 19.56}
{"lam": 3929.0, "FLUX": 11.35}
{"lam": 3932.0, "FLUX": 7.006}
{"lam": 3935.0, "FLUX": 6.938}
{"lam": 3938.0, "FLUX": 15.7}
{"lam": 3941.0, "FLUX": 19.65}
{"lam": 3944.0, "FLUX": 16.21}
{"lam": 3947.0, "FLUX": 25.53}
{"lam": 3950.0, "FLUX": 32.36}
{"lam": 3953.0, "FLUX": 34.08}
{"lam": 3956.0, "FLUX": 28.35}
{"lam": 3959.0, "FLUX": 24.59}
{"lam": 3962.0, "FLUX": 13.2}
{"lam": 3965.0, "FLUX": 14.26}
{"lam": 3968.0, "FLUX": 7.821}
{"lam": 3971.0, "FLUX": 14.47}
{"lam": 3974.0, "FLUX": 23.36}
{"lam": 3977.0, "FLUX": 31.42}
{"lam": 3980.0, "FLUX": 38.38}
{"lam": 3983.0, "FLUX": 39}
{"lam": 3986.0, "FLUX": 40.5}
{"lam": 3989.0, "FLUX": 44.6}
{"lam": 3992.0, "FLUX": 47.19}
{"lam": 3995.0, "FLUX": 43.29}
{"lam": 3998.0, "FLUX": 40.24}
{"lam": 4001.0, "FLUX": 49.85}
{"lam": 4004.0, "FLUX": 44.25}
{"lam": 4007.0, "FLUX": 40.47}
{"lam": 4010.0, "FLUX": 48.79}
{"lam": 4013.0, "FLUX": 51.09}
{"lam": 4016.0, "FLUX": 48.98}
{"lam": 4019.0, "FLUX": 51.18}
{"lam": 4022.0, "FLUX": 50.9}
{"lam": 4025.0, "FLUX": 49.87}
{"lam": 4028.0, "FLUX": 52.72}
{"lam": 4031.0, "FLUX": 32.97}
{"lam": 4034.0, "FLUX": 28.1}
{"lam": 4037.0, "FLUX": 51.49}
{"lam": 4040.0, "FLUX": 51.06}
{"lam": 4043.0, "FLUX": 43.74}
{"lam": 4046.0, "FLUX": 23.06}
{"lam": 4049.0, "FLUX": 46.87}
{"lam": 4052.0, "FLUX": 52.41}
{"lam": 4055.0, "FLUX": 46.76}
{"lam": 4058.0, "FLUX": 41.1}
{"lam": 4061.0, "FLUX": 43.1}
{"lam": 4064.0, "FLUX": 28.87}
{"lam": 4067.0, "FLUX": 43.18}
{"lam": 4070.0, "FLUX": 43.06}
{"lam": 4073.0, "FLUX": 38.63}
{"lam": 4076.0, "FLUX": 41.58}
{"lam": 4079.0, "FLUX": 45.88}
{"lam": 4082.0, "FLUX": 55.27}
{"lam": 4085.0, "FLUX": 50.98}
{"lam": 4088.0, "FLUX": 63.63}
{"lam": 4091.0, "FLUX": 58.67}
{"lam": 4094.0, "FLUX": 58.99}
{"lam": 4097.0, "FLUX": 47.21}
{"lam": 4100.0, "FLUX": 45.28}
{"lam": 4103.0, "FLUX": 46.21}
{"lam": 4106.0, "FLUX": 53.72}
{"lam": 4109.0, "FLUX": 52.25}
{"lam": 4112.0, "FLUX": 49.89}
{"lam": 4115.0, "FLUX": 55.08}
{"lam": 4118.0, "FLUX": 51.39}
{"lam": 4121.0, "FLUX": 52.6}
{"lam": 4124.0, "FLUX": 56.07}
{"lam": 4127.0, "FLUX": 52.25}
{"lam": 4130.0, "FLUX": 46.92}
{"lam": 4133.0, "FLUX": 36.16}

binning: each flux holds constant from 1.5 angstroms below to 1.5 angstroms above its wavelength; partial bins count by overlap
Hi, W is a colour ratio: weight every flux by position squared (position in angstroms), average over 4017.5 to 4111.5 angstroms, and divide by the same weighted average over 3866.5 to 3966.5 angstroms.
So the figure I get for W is 2.4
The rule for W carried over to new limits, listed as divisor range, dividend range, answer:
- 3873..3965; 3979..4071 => 2.16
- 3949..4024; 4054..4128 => 1.42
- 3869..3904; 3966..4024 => 2.08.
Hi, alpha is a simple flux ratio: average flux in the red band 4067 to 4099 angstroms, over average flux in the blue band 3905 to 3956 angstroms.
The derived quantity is 2.27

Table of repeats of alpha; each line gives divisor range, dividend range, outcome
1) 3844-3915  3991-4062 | 2.25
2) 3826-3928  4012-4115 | 2.52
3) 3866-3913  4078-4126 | 2.46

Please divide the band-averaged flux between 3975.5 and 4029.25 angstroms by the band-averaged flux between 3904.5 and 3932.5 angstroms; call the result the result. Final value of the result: 2.00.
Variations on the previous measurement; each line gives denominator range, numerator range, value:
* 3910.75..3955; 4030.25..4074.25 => 1.94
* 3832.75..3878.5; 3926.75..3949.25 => 1.05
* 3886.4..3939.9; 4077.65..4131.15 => 2.46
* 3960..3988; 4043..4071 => 1.64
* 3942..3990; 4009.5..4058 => 1.71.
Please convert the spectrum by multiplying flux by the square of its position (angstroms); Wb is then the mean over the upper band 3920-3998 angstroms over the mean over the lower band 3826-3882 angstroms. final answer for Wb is 1.85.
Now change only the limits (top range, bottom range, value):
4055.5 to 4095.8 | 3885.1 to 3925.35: 2.10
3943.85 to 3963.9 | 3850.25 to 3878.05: 1.76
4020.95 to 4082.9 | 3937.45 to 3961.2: 1.85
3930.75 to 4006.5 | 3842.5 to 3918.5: 1.46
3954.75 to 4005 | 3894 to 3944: 1.60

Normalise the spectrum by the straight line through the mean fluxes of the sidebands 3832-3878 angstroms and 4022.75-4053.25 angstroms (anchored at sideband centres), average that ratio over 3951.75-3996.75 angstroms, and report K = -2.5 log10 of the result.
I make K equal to 0.14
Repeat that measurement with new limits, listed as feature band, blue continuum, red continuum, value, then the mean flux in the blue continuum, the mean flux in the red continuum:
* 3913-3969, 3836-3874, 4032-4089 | 0.32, 14.7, 43.9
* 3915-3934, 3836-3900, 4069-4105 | 0.41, 17.2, 49.8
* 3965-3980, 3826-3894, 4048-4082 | 0.44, 15.6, 43.3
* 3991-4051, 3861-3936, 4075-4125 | -0.15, 20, 52.1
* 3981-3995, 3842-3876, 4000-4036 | -0.07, 15.7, 45.8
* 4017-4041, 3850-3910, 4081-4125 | -0.11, 18.9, 53.1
